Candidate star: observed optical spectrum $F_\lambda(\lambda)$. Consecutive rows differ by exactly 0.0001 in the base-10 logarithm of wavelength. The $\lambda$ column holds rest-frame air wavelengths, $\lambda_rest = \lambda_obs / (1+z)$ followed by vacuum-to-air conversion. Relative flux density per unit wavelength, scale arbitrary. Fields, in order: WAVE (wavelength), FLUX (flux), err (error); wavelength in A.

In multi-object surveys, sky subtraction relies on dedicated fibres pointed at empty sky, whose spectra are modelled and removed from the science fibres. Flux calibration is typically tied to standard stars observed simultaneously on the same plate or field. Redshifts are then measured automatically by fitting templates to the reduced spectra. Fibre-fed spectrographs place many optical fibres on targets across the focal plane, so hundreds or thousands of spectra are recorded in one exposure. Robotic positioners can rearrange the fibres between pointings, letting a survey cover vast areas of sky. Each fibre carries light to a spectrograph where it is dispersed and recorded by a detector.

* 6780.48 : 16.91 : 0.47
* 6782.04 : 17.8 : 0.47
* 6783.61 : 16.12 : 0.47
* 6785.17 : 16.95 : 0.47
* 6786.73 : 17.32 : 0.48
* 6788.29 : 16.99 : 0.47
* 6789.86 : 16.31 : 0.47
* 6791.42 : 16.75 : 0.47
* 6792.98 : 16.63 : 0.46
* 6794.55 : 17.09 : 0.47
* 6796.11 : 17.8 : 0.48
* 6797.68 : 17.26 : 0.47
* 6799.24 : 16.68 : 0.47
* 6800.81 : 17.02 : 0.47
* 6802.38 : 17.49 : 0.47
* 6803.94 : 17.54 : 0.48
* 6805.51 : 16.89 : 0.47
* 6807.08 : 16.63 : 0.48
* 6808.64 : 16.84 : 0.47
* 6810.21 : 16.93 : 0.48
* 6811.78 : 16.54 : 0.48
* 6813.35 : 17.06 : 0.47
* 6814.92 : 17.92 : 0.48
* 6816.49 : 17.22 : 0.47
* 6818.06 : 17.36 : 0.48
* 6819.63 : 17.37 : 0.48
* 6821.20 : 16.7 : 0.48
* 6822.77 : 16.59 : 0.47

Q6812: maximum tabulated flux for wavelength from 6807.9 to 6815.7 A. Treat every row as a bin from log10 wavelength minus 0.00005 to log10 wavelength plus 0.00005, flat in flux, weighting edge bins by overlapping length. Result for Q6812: 17.92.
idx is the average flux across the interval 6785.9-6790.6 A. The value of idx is 16.9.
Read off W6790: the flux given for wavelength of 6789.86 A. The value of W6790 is 16.31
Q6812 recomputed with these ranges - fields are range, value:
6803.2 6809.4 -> 17.54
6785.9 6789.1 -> 17.32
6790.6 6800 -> 17.8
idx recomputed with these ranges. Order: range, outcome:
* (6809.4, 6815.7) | 17.1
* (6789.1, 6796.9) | 16.9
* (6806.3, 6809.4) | 16.8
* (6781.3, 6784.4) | 16.9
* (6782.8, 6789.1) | 16.8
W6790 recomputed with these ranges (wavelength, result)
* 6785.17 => 16.95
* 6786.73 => 17.32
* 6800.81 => 17.02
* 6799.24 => 16.68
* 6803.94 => 17.54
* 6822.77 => 16.59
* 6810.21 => 16.93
